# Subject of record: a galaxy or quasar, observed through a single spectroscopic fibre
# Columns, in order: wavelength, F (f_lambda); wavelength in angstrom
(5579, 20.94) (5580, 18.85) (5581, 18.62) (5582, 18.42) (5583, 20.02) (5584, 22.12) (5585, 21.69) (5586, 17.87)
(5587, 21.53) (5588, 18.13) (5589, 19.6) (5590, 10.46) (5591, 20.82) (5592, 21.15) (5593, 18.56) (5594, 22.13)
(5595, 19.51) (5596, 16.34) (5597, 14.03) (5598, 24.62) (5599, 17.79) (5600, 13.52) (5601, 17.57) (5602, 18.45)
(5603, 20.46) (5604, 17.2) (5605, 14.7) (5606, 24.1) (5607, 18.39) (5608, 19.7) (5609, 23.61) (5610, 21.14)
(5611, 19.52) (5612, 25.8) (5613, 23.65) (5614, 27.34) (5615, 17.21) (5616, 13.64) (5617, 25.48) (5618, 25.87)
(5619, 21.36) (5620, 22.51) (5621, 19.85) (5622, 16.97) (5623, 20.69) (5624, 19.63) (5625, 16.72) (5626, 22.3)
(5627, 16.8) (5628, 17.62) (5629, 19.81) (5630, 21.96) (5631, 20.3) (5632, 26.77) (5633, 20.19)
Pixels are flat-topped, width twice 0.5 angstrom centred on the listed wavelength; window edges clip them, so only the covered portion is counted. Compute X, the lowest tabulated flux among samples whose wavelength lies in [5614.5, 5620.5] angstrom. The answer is 13.64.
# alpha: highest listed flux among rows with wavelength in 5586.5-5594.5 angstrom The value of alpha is 22.13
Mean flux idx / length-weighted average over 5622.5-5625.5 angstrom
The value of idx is 19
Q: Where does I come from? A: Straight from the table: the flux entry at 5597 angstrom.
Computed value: 14.03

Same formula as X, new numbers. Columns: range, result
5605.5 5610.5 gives 18.39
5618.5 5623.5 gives 16.97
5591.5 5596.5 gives 16.34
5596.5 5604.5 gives 13.52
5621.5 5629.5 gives 16.72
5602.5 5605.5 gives 14.7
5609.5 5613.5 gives 19.52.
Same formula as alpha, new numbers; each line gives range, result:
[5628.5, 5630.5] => 21.96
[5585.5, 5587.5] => 21.53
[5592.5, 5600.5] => 24.62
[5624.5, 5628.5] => 22.3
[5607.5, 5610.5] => 23.61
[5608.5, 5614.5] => 27.34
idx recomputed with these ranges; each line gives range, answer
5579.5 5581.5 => 18.7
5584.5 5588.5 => 19.8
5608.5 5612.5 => 22.5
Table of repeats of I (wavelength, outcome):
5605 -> 14.7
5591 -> 20.82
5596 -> 16.34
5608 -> 19.7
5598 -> 24.62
